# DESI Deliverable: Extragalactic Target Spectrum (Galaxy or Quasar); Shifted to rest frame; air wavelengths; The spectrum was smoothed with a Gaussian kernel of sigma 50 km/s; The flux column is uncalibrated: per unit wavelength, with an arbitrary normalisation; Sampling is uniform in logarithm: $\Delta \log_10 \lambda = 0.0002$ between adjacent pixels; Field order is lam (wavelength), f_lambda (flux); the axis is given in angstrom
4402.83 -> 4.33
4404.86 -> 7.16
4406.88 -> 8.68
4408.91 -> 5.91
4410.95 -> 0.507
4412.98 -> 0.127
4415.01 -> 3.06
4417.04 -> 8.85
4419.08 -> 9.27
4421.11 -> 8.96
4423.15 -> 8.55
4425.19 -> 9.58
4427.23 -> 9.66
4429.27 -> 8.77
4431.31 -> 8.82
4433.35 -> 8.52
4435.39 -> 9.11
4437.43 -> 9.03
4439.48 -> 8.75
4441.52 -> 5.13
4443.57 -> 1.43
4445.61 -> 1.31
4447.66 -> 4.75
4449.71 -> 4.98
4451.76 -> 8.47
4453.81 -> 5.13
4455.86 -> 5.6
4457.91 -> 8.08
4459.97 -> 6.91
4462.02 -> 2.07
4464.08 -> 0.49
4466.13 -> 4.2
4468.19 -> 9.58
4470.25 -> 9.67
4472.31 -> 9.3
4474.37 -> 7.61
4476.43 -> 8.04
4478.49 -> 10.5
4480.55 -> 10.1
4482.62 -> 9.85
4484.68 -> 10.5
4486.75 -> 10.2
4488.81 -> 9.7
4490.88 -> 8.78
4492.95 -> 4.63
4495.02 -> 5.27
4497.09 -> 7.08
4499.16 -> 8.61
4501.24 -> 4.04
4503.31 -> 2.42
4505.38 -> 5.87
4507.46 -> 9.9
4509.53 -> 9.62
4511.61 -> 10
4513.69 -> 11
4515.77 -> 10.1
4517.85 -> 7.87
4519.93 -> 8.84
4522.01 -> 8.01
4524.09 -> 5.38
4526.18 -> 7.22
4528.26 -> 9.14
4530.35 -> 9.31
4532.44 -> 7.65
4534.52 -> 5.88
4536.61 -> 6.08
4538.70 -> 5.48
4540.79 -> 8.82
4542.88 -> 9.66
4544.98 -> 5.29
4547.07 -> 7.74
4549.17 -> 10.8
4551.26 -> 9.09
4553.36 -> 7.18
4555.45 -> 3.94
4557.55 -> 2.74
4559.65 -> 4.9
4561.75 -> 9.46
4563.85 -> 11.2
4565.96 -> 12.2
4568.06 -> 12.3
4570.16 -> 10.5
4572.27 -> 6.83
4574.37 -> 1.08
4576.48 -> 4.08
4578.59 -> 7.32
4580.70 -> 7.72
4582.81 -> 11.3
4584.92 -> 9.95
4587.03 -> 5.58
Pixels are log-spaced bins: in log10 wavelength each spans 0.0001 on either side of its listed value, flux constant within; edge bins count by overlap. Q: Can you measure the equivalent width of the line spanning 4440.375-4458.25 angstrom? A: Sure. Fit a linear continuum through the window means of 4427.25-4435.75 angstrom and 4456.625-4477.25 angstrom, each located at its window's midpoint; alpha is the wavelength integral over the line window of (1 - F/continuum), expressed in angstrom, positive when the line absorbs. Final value 6.4 angstrom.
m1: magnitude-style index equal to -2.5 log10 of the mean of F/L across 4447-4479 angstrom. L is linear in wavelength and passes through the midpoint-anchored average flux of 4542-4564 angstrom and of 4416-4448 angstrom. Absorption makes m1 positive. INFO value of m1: 0.15 mag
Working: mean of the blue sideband 7.58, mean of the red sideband 7.28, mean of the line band 6.55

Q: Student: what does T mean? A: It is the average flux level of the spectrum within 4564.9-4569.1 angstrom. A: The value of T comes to 12.2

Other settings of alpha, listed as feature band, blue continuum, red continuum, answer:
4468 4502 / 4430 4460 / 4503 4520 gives -3.3 angstrom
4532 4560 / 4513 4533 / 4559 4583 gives 5.0 angstrom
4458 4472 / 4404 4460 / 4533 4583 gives 2.0 angstrom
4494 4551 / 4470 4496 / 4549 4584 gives 3.9 angstrom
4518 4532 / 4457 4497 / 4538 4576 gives -0.5 angstrom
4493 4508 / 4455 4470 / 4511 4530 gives 3.2 angstrom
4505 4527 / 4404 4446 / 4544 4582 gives -4.1 angstrom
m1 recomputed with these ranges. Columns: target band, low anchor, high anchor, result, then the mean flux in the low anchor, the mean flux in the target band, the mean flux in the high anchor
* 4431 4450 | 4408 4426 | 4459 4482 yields 0.06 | 6.05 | 6.13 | 7.19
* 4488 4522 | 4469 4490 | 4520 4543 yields 0.10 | 9.54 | 7.73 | 7.48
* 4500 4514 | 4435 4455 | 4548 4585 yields -0.08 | 5.7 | 7.39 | 7.87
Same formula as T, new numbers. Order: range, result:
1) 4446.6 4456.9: 5.78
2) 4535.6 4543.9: 7.51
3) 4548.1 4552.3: 9.94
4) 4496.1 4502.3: 6.55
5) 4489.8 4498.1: 6.45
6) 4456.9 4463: 5.71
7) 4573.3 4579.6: 4.15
